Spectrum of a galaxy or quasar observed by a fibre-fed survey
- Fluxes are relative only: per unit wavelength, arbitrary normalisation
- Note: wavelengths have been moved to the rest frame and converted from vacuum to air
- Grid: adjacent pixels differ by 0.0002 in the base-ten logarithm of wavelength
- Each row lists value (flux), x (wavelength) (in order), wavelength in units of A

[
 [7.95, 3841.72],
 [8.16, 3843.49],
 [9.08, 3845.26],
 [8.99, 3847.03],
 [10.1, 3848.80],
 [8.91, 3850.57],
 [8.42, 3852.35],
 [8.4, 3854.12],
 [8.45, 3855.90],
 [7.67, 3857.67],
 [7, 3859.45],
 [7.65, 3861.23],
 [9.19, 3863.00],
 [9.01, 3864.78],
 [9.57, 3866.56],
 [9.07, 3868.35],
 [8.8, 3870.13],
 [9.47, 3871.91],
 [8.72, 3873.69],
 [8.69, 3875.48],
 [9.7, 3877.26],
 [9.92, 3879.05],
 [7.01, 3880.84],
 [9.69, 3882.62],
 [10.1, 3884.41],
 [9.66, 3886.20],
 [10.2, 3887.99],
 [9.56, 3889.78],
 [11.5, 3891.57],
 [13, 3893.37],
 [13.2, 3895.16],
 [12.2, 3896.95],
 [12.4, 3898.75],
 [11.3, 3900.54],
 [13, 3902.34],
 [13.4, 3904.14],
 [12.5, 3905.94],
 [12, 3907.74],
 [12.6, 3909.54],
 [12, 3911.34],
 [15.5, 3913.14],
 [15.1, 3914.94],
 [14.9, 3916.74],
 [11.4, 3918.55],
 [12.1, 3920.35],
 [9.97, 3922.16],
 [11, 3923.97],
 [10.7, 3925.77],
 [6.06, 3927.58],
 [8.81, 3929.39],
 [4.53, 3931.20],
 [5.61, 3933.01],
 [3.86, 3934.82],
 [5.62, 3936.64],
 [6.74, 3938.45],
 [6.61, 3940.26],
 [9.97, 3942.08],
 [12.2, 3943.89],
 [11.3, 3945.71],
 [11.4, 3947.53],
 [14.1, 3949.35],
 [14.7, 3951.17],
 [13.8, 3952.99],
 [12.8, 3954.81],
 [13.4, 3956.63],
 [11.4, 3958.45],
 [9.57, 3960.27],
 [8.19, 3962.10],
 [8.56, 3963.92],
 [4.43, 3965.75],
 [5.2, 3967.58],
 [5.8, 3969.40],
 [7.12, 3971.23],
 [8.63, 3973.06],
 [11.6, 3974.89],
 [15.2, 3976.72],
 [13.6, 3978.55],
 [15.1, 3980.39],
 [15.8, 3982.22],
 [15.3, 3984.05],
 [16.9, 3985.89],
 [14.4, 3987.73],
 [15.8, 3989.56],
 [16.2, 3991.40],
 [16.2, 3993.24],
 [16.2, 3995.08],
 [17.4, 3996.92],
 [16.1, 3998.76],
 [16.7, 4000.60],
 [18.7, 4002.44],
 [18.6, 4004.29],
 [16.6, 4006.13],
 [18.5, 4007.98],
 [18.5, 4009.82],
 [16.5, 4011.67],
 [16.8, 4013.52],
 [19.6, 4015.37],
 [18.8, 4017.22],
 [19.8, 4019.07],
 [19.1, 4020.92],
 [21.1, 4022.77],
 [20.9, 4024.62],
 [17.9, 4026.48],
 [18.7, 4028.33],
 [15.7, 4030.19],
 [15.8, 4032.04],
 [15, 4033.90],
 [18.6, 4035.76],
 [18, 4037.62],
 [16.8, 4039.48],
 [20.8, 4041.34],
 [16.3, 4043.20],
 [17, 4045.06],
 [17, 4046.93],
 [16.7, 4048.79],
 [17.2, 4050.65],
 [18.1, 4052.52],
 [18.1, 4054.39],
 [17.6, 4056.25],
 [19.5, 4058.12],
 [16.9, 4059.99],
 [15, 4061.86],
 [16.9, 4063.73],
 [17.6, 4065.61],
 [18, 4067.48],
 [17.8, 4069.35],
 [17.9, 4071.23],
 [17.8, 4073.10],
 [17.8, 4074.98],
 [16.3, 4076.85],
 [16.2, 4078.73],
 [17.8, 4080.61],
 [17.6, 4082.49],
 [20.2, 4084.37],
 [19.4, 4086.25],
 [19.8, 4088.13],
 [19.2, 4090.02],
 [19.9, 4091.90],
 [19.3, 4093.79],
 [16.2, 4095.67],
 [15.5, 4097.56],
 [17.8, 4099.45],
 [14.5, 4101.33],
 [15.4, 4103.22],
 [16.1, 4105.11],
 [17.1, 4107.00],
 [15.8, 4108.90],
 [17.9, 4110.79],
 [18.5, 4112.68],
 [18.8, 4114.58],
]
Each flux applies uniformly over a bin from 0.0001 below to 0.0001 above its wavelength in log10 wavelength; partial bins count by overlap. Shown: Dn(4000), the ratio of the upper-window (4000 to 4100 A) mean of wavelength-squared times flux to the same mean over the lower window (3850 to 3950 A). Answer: 1.9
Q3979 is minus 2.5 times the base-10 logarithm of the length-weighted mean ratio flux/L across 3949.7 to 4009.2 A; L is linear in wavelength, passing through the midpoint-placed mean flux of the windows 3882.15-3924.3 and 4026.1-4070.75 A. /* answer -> 0.12 mag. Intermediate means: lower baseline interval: 12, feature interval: 13.4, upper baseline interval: 17.4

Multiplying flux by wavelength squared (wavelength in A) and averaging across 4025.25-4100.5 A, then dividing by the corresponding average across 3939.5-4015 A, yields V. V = 1.4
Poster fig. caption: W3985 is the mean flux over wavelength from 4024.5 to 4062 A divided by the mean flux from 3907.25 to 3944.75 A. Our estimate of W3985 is 1.78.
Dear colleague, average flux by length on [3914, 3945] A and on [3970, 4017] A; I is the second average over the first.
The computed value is 1.7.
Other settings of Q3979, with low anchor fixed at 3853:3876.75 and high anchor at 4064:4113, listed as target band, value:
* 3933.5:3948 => 0.37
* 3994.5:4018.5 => -0.23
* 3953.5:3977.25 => 0.32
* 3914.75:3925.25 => -0.13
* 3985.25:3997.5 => -0.18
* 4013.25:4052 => -0.18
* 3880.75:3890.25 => -0.01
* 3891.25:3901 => -0.25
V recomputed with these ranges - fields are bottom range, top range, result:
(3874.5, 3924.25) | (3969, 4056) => 1.52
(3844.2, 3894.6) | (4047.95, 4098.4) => 2.14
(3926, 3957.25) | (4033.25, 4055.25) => 1.94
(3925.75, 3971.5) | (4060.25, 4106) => 2.09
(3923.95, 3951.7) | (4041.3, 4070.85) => 2.10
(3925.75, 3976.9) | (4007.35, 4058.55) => 2.05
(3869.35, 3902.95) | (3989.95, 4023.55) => 1.82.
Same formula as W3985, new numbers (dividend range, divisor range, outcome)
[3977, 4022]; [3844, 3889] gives 1.90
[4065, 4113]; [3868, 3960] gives 1.65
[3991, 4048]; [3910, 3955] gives 1.70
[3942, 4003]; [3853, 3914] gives 1.23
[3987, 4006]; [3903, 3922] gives 1.28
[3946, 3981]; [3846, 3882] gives 1.23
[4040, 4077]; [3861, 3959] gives 1.66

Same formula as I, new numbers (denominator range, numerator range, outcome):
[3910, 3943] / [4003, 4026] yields 1.97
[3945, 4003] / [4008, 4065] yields 1.39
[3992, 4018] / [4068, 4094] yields 1.05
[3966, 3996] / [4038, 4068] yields 1.36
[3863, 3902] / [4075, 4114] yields 1.73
